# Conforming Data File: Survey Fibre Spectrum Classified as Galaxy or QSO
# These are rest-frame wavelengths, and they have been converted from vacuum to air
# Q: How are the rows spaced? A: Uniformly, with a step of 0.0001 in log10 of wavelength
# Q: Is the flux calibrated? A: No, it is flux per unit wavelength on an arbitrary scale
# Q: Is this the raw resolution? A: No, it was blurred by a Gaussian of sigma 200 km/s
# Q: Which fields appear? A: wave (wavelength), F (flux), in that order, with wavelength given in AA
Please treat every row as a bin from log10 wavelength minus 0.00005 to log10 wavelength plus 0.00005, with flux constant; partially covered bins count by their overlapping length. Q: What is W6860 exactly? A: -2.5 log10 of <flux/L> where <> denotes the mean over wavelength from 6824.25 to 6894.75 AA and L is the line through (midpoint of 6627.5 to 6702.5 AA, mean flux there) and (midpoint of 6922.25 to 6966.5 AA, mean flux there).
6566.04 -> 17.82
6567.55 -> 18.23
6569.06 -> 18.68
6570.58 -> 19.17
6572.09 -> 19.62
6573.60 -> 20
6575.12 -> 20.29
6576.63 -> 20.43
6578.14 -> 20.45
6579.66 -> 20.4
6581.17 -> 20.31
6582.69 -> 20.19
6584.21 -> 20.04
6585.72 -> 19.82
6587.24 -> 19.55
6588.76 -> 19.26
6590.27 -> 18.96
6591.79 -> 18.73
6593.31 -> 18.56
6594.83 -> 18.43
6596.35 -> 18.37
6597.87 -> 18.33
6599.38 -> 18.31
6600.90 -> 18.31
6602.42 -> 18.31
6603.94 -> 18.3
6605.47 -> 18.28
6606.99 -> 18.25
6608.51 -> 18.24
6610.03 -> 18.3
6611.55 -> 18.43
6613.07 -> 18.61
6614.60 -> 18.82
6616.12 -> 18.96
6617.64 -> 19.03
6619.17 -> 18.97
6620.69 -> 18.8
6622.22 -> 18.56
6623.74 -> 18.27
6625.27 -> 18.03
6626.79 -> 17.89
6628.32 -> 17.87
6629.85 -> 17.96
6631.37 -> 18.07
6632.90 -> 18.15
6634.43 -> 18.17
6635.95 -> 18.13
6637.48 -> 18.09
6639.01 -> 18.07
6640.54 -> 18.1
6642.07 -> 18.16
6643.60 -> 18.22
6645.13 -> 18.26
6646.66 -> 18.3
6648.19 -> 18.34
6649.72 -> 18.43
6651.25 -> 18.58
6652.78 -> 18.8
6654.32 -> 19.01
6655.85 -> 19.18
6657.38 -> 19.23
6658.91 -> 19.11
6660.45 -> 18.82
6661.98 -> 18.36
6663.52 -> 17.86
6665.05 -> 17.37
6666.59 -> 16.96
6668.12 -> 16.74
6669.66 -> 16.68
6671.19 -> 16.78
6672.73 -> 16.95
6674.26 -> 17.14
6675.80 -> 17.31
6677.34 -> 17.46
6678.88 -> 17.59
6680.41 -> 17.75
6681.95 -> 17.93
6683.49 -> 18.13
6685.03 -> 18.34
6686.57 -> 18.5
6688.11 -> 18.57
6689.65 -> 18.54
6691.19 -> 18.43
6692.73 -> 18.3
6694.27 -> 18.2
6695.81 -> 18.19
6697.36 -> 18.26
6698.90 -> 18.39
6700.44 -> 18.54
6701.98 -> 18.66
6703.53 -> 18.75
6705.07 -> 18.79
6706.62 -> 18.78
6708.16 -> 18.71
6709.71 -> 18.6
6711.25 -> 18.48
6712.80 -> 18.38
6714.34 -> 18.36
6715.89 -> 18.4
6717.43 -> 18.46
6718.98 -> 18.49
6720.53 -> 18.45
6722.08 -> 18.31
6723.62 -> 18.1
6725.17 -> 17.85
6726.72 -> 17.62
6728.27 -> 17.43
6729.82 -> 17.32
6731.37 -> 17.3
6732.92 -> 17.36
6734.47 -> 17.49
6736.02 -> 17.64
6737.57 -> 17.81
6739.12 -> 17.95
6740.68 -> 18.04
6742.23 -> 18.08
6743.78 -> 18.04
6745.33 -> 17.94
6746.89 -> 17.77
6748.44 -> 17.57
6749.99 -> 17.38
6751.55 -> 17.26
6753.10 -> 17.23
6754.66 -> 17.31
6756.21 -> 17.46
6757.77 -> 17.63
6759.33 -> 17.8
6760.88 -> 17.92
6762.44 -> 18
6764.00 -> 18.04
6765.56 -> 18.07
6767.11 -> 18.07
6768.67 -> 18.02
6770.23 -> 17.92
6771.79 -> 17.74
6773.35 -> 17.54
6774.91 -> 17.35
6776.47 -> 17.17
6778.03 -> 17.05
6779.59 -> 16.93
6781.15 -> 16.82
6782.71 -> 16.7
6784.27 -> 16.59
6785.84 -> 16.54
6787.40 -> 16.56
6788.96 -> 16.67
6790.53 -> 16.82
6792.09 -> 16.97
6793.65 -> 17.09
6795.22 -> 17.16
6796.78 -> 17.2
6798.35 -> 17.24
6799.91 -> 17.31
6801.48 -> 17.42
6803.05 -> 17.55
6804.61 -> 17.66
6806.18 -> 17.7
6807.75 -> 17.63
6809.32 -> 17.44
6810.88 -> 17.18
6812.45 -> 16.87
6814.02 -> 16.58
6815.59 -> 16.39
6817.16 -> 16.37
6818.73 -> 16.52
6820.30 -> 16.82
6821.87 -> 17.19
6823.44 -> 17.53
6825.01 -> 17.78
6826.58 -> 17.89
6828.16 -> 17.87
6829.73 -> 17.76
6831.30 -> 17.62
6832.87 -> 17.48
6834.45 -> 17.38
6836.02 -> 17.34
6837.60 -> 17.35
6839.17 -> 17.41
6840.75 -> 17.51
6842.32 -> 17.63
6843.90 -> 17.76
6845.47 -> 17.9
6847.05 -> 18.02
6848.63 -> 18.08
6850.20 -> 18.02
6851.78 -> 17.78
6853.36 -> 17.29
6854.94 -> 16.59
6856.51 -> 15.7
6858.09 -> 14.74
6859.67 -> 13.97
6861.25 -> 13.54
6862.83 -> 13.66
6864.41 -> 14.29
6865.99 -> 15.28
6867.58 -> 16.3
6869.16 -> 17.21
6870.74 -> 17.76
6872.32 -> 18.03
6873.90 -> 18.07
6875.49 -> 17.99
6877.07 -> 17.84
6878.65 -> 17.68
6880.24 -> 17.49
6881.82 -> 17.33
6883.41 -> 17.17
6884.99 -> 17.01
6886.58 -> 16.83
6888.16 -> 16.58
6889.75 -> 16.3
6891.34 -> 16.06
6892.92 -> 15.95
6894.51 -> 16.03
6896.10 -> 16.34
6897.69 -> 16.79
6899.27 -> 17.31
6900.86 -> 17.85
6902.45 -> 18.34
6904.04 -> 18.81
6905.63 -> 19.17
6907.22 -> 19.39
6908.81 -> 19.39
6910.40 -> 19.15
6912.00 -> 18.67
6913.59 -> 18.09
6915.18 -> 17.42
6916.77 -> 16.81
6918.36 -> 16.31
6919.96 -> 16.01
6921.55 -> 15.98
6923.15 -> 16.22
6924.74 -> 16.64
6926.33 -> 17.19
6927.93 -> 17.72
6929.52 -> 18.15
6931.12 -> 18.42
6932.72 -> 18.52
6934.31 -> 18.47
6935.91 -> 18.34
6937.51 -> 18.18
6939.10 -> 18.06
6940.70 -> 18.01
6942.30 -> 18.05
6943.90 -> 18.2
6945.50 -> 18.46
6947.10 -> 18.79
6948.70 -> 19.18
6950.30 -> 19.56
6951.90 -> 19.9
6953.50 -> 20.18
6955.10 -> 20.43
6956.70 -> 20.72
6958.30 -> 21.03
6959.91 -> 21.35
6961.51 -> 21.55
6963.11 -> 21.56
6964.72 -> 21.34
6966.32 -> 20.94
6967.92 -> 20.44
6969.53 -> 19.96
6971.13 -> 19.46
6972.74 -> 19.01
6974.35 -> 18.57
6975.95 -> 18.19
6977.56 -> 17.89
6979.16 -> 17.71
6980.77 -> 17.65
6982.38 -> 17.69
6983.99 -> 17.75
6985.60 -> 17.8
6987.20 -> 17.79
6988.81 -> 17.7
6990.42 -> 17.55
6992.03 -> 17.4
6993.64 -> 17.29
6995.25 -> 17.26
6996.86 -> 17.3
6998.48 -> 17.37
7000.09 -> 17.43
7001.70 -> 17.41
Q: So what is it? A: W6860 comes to 0.11 mag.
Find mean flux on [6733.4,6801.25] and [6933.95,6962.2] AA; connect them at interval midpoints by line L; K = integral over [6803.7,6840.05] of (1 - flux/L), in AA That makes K 1.5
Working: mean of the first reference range 17.4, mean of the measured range 17.3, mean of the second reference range 19.4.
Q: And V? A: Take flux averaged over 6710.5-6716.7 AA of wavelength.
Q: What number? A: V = 18.4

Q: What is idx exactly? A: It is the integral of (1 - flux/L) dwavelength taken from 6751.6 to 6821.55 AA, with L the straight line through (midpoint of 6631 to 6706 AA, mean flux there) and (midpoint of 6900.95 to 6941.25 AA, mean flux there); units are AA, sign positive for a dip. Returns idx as 3.0 AA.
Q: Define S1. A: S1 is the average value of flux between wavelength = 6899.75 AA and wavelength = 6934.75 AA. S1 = 17.8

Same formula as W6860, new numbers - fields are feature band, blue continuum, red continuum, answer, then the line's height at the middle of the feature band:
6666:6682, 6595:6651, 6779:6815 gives 0.05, 18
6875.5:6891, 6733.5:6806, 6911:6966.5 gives 0.07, 18.3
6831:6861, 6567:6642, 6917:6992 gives 0.10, 18.7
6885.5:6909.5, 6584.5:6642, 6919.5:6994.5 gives 0.07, 18.6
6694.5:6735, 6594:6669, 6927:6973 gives 0.02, 18.6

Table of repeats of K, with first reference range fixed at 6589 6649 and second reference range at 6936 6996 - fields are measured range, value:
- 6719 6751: 1.36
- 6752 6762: 0.56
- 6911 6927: 1.64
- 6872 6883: 0.63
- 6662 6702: 1.42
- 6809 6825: 1.54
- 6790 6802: 0.98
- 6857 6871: 2.75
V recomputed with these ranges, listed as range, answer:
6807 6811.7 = 17.4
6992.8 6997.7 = 17.3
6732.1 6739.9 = 17.6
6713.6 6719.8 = 18.4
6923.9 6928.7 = 17.2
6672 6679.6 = 17.3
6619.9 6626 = 18.4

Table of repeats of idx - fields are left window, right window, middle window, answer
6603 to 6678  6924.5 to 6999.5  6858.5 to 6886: 3.1 AA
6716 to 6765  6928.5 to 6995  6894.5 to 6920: 1.1 AA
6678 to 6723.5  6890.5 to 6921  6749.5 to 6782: 1.0 AA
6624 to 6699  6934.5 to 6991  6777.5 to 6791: 1.3 AA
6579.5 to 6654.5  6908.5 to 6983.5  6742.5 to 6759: 0.9 AA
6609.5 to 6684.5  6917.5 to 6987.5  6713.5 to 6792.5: 3.2 AA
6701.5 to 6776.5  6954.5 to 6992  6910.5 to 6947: 2.5 AA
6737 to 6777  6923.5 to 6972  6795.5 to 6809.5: 0.5 AA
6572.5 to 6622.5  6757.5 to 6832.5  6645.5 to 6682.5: 1.0 AA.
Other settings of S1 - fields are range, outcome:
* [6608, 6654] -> 18.4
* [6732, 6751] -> 17.7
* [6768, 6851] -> 17.3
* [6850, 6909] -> 16.9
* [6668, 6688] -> 17.5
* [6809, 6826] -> 17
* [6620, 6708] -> 18.2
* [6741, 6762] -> 17.7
